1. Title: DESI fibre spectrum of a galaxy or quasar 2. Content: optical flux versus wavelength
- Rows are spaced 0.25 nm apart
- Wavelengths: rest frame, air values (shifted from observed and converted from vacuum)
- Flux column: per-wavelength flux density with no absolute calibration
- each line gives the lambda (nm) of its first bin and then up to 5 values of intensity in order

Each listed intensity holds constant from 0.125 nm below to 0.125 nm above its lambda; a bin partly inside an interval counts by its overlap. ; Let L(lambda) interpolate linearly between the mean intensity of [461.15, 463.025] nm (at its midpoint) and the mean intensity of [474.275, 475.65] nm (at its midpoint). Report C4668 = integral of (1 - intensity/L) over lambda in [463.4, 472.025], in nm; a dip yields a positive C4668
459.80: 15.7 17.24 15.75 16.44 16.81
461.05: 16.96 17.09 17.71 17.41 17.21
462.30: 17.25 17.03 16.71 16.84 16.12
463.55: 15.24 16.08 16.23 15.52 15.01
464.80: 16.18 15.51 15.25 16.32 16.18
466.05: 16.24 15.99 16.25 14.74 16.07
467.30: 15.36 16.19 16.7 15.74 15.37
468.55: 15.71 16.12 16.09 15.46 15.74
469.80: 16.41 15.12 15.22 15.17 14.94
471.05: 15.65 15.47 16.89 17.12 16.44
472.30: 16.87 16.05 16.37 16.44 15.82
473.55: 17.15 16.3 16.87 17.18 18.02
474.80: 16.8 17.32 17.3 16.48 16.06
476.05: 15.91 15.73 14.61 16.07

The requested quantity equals 0.690 nm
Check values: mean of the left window 17.2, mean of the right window 17.2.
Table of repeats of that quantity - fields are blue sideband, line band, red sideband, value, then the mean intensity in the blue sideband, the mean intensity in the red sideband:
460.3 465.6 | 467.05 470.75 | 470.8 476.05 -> 0.17 nm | 16.4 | 16.6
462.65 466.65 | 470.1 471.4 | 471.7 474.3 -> 0.09 nm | 16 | 16.6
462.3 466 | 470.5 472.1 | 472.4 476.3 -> 0.05 nm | 16.1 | 16.6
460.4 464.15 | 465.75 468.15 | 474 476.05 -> 0.12 nm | 16.7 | 16.9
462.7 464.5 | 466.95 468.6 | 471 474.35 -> 0.04 nm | 16.1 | 16.5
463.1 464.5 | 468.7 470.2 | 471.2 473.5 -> 0.04 nm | 15.8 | 16.4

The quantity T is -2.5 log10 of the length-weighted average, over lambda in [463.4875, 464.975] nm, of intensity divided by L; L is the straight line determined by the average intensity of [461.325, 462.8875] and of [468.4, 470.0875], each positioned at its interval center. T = 0.07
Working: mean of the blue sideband 17.2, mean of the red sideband 15.8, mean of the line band 15.7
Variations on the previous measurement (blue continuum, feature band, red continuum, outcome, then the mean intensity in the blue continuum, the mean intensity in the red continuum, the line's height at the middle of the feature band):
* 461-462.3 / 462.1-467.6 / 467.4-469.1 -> 0.04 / 17.3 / 16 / 16.7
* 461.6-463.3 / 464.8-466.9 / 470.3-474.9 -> 0.06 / 17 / 16.4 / 16.8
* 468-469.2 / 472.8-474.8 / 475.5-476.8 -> -0.07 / 15.8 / 15.7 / 15.8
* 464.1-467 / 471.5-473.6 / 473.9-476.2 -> 0.00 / 15.8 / 16.9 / 16.6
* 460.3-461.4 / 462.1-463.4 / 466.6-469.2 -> -0.02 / 16.7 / 15.8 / 16.5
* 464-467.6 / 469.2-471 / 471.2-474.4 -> 0.05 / 15.8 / 16.5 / 16.2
